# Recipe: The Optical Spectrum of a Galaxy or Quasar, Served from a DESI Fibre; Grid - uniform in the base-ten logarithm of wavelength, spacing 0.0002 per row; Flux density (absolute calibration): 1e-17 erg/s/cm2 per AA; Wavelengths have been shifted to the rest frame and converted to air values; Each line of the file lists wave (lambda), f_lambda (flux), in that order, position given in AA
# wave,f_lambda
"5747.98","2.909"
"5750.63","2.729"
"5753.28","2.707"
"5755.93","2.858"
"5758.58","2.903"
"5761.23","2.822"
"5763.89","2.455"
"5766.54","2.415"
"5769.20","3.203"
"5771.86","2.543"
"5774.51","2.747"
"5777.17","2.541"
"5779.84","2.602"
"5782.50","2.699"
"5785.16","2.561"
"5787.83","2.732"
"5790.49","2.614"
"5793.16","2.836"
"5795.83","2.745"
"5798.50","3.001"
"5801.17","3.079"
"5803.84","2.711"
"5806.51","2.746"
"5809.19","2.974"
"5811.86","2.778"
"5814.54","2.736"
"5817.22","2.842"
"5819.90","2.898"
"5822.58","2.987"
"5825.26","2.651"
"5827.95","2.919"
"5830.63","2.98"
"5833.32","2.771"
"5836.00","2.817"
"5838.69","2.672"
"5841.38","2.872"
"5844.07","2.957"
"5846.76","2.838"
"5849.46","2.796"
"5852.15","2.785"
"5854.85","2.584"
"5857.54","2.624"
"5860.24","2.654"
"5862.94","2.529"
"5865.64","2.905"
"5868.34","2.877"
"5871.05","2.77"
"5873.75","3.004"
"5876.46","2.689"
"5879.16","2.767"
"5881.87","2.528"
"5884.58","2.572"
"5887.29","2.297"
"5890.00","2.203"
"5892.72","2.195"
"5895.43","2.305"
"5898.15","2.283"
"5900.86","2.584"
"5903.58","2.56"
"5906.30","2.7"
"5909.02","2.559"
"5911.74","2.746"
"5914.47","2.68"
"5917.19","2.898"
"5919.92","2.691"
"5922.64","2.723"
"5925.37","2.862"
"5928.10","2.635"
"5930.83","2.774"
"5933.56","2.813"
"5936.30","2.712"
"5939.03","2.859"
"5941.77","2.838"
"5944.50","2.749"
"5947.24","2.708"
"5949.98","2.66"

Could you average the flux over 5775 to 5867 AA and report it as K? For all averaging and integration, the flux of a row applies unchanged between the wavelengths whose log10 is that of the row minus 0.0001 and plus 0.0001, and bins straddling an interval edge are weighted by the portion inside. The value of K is 2.78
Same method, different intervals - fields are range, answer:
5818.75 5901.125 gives 2.69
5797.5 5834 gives 2.86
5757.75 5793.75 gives 2.68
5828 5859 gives 2.8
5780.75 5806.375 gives 2.77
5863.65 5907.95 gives 2.58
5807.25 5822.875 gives 2.86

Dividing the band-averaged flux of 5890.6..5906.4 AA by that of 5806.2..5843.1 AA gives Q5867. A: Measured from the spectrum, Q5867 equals 0.8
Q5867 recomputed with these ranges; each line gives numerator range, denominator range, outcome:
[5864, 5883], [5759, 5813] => 1.02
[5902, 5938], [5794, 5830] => 0.95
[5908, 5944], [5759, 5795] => 1.03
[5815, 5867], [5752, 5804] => 1.02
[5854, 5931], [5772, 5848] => 0.94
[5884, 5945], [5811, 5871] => 0.94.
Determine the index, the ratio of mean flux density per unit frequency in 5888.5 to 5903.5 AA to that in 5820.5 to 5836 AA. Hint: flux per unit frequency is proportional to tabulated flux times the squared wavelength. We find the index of 0.84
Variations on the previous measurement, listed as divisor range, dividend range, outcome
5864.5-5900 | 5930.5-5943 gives 1.11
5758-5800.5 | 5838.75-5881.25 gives 1.05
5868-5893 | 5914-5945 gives 1.09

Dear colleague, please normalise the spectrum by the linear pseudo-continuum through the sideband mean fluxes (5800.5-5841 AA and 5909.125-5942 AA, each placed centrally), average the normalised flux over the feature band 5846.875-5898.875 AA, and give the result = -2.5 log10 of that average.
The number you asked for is 0.08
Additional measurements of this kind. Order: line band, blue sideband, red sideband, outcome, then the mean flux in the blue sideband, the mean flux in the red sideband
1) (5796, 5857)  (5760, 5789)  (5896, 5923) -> -0.072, 2.66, 2.63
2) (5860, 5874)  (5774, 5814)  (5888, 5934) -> -0.052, 2.76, 2.59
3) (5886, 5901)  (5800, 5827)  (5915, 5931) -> 0.211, 2.84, 2.76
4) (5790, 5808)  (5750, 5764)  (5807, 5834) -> -0.002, 2.77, 2.85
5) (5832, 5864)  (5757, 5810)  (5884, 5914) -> -0.065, 2.74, 2.46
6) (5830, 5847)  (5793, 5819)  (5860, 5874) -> -0.010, 2.85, 2.78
